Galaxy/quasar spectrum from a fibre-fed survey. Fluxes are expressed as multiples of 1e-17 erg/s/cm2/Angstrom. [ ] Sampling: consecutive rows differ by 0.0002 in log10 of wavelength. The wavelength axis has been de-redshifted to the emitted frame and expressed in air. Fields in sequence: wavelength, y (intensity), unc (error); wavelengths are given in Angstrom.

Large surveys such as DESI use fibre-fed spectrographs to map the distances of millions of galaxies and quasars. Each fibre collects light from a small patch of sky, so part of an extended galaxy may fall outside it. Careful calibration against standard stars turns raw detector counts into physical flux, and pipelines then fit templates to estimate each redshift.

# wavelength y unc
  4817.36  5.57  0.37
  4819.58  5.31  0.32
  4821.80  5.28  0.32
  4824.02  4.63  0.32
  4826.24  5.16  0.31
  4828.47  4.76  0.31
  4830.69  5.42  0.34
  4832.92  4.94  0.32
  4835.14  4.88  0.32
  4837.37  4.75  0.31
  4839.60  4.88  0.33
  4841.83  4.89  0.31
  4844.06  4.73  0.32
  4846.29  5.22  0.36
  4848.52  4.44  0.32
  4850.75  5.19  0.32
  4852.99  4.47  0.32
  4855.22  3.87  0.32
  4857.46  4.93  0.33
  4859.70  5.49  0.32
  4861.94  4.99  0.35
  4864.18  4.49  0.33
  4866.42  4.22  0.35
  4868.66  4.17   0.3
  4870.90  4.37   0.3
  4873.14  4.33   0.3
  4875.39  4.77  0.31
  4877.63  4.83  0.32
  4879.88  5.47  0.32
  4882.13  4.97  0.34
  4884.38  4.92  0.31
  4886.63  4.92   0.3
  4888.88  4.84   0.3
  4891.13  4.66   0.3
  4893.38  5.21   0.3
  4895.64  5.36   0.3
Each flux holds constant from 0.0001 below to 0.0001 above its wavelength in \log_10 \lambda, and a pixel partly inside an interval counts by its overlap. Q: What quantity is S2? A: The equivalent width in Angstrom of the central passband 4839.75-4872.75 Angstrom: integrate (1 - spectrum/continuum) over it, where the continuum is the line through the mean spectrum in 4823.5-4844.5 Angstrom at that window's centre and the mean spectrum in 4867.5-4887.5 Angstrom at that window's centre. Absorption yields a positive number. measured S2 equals 1.1 Angstrom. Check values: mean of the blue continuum 4.92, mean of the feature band 4.68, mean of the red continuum 4.75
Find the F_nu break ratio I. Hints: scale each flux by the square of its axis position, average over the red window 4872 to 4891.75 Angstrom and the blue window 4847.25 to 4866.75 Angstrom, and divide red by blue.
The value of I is 1.0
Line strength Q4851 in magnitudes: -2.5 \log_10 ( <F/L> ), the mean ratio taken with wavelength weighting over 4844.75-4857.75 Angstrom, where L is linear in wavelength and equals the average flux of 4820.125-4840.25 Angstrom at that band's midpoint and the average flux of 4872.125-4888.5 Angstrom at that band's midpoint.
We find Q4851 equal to 0.06 mag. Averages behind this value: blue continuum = 4.98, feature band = 4.67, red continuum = 4.89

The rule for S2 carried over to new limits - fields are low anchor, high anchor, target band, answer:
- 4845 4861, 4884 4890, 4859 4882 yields 0.66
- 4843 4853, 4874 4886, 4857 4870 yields 0.55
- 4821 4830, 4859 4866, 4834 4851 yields 0.25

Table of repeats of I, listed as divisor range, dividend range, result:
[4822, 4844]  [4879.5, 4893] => 1.03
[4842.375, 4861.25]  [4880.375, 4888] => 1.05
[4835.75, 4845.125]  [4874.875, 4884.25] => 1.06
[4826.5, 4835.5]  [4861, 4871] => 0.90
